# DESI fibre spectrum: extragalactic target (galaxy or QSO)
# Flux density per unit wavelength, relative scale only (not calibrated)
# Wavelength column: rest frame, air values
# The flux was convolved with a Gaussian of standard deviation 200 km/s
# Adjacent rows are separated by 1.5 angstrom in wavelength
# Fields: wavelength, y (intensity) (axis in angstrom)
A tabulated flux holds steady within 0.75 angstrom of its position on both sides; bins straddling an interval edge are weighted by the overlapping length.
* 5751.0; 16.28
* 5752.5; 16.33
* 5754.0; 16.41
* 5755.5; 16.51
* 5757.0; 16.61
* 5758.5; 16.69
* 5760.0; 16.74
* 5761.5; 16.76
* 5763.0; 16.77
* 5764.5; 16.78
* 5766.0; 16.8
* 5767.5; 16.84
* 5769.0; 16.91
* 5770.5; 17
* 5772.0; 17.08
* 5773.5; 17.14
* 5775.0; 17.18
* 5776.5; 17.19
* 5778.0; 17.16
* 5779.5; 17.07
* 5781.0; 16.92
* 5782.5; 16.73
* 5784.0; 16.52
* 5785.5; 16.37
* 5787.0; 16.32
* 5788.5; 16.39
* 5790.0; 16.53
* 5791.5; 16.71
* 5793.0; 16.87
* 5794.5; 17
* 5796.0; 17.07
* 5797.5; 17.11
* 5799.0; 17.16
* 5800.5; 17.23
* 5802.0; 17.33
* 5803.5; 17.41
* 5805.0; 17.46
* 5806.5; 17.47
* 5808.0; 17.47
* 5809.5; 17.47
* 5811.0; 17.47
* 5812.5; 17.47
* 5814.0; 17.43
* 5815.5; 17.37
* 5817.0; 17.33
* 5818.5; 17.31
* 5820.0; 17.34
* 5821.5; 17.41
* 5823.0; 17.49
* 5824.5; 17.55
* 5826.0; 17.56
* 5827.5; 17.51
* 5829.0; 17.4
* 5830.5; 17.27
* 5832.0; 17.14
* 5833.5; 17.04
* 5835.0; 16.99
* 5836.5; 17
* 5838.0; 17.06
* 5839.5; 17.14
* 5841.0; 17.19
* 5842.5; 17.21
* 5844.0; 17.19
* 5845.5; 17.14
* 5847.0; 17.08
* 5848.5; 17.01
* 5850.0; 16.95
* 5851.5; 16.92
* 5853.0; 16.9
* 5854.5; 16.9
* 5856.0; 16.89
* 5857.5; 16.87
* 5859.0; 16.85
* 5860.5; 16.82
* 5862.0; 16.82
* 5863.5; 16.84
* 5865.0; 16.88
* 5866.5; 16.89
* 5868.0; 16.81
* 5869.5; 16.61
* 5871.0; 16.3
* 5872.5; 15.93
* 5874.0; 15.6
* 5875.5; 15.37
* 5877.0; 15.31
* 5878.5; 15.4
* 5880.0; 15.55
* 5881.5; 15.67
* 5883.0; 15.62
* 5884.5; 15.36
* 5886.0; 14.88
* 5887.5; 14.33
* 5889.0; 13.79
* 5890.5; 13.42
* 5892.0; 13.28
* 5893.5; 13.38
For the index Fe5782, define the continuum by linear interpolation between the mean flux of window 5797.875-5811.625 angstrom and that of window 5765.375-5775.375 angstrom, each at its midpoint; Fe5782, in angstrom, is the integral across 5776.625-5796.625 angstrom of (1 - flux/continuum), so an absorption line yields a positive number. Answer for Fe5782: 0.5 angstrom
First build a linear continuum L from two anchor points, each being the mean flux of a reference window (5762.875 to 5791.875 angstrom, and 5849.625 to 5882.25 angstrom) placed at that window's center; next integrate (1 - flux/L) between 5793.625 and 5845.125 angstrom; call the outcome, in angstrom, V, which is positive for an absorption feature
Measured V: -2.1 angstrom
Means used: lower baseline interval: 16.8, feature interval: 17.3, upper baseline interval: 16.4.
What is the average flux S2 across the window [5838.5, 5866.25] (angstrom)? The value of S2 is 17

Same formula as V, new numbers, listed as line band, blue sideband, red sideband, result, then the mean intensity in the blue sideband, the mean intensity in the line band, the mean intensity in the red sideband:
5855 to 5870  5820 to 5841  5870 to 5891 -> -0.8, 17.3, 16.8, 15.2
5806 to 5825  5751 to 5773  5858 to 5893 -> -1.4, 16.7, 17.4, 15.7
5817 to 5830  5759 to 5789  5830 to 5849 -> -0.3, 16.8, 17.4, 17.1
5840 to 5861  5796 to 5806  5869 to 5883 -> -1.0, 17.3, 17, 15.7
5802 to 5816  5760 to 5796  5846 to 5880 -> -0.6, 16.8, 17.4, 16.5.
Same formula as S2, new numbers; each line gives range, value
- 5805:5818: 17.4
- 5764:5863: 17.1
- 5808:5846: 17.3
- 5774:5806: 16.9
